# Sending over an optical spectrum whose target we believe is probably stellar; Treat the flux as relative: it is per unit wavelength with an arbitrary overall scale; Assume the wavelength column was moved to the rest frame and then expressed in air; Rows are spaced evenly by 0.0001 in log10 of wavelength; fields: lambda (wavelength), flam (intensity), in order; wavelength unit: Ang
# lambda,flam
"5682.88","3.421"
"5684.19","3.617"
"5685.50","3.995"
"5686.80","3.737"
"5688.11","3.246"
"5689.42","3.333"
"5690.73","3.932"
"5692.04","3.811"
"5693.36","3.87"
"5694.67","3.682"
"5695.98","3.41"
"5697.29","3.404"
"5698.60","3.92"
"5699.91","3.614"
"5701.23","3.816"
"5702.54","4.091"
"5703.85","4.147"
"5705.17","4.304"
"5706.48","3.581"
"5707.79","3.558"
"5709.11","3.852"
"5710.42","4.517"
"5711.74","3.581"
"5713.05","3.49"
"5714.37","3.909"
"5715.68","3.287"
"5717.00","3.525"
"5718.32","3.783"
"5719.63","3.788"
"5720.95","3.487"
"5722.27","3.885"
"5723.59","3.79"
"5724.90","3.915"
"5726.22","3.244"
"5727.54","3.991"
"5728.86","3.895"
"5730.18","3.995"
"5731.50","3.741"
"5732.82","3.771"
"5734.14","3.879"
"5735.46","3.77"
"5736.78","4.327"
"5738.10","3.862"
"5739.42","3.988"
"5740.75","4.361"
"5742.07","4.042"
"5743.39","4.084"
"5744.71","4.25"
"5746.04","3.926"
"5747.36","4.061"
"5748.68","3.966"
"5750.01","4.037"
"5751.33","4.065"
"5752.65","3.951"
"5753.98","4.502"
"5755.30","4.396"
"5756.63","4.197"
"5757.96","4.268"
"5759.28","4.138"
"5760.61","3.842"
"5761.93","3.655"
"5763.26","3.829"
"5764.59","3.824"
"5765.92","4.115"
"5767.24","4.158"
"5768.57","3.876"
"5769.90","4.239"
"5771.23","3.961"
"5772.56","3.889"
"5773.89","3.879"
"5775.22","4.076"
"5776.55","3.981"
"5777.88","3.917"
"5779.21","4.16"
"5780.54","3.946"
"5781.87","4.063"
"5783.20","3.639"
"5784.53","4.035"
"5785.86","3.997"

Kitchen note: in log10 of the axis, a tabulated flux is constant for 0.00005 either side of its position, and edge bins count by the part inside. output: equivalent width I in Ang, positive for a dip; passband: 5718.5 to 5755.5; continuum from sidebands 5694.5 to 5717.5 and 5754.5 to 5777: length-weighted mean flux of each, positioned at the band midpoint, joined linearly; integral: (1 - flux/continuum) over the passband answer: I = -0.53 Ang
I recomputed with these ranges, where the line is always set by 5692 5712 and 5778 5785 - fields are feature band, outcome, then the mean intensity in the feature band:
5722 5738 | 0.1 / 3.85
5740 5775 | -1.2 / 4.06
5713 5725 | 0.5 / 3.69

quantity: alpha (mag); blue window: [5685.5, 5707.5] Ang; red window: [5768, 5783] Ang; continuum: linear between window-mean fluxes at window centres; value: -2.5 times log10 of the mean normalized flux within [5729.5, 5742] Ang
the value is -0.03 mag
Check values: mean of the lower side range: 3.75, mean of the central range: 3.97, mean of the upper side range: 3.99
